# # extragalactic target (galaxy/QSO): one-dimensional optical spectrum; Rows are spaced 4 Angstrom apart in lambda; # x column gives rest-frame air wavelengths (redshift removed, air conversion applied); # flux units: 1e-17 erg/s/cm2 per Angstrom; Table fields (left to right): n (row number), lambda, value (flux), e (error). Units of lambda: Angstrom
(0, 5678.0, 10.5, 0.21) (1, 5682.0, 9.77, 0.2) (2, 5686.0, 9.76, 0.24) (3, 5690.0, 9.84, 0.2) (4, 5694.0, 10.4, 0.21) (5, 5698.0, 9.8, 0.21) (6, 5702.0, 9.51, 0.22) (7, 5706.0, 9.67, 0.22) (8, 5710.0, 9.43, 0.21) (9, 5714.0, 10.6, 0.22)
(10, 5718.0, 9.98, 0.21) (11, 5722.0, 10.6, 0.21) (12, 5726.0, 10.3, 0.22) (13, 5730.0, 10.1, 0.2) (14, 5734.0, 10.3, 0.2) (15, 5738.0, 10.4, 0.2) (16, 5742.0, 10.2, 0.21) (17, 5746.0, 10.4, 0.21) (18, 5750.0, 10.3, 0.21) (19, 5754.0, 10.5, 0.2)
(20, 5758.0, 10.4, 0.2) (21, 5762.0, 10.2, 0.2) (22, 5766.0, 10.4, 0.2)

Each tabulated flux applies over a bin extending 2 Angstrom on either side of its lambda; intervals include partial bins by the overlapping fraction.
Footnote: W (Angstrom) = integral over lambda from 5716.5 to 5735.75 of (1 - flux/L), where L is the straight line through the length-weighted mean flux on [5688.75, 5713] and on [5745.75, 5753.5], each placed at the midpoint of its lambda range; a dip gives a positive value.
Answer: -0.3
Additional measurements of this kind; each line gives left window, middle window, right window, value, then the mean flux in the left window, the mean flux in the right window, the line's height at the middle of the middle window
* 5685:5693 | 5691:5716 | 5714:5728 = 0.5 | 9.88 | 10.3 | 10.1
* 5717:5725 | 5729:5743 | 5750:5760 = 0.1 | 10.3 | 10.4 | 10.4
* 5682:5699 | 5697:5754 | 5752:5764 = 0.2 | 9.94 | 10.4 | 10.2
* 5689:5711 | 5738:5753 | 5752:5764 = -0.1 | 9.79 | 10.4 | 10.2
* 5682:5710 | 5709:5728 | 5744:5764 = -0.4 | 9.8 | 10.4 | 10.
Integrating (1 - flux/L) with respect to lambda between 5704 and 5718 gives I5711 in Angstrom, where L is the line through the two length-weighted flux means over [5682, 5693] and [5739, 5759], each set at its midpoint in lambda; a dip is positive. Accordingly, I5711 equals 0.19 Angstrom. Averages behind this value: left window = 9.85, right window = 10.4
